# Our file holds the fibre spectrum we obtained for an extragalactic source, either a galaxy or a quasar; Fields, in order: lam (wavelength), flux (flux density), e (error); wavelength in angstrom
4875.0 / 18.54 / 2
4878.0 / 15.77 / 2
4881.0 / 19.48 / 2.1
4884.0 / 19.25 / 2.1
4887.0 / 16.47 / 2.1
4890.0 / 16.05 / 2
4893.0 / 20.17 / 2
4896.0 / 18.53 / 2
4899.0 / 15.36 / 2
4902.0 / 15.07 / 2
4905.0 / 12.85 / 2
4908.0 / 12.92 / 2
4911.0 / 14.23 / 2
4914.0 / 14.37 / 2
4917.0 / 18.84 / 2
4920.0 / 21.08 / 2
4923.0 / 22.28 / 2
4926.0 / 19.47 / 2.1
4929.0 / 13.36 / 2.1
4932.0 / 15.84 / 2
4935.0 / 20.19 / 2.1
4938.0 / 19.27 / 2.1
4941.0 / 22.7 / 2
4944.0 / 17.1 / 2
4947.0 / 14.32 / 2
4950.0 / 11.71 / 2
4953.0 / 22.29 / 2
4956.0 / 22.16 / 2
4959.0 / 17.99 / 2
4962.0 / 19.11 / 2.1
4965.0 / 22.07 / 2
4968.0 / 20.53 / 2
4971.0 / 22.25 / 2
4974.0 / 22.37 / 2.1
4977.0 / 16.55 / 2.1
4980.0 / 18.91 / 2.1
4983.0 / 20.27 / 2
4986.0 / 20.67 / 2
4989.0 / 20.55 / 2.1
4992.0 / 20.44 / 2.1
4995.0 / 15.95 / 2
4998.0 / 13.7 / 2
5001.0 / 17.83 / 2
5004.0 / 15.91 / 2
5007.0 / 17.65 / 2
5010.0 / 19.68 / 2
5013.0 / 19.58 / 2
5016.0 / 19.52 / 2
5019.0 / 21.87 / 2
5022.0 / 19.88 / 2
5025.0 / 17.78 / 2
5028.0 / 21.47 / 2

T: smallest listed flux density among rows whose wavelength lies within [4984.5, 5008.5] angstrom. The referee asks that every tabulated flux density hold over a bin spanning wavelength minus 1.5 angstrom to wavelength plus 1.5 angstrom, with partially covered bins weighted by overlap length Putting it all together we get 13.7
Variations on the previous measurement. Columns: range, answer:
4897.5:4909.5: 12.85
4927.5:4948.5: 13.36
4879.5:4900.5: 15.36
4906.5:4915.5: 12.92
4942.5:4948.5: 14.32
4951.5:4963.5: 17.99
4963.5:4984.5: 16.55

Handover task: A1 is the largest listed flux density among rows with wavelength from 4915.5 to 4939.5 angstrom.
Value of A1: 22.28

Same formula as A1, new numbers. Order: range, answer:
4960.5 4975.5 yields 22.37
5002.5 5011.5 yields 19.68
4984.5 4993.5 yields 20.67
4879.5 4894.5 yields 20.17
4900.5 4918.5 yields 18.84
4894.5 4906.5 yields 18.53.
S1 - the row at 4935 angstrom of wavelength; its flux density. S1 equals 20.19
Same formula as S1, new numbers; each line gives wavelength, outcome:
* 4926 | 19.47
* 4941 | 22.7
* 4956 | 22.16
